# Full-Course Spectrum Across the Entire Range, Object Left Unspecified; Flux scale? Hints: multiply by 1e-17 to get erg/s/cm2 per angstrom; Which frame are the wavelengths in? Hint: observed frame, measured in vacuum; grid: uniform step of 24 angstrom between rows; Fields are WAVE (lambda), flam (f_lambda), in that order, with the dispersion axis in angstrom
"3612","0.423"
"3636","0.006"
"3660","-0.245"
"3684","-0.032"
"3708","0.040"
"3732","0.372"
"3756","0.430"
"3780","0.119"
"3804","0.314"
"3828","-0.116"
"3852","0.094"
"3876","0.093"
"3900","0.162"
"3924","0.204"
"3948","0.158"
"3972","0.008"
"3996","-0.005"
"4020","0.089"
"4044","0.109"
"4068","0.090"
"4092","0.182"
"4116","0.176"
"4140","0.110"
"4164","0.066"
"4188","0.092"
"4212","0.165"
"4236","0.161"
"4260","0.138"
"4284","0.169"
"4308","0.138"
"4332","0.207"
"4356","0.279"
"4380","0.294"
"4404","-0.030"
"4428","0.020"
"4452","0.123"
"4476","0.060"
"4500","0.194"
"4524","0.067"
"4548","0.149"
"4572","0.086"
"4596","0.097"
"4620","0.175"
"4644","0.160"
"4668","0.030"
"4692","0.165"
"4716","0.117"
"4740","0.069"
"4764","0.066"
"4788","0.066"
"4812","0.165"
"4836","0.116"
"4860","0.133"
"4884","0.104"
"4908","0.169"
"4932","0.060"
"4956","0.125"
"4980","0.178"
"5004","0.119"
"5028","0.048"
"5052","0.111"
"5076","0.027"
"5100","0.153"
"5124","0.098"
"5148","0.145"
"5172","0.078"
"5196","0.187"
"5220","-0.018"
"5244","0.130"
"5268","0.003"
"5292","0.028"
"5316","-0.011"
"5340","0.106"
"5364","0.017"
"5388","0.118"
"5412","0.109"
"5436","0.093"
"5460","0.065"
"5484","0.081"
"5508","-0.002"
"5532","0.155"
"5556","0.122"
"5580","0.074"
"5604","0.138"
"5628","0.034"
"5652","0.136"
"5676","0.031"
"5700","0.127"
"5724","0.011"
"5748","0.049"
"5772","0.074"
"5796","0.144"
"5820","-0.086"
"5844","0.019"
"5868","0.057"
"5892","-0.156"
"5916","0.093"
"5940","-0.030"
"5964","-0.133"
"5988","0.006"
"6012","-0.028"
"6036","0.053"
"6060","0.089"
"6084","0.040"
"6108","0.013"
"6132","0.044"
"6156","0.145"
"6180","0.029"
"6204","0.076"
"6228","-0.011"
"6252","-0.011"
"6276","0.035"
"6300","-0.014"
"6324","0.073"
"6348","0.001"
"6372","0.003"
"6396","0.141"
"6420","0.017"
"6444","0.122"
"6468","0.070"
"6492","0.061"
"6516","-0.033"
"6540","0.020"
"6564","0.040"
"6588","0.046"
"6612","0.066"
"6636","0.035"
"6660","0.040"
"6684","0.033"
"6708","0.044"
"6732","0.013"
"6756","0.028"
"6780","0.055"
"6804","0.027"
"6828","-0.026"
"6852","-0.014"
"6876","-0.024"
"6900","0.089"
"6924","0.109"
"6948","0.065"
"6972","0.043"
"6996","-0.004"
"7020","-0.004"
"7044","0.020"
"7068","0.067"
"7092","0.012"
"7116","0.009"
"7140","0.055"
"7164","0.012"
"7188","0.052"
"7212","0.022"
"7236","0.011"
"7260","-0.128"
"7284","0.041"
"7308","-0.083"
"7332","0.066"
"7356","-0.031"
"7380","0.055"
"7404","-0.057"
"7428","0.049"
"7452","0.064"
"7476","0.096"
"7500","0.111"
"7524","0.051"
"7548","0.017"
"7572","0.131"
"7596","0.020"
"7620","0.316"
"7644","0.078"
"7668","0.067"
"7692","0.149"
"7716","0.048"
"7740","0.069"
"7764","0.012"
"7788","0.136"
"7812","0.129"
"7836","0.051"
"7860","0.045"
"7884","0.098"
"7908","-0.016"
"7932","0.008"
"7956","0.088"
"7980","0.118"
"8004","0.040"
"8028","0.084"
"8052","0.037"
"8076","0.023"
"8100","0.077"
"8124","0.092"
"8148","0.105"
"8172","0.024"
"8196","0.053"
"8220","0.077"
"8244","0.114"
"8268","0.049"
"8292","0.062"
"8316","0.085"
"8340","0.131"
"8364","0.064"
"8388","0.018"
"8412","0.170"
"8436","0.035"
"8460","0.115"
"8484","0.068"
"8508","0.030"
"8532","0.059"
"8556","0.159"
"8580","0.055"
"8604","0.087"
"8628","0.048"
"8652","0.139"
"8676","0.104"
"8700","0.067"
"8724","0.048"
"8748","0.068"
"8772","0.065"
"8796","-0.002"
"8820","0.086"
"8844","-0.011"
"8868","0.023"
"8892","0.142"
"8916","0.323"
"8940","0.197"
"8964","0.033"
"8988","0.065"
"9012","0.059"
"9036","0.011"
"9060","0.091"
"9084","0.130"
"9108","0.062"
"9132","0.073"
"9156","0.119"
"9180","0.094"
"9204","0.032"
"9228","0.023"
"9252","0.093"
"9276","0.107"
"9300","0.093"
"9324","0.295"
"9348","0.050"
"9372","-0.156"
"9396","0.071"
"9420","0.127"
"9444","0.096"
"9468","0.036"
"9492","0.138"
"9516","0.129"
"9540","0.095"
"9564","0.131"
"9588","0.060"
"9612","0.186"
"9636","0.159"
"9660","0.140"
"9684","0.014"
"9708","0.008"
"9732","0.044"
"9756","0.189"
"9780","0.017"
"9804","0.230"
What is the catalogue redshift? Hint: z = 0.782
